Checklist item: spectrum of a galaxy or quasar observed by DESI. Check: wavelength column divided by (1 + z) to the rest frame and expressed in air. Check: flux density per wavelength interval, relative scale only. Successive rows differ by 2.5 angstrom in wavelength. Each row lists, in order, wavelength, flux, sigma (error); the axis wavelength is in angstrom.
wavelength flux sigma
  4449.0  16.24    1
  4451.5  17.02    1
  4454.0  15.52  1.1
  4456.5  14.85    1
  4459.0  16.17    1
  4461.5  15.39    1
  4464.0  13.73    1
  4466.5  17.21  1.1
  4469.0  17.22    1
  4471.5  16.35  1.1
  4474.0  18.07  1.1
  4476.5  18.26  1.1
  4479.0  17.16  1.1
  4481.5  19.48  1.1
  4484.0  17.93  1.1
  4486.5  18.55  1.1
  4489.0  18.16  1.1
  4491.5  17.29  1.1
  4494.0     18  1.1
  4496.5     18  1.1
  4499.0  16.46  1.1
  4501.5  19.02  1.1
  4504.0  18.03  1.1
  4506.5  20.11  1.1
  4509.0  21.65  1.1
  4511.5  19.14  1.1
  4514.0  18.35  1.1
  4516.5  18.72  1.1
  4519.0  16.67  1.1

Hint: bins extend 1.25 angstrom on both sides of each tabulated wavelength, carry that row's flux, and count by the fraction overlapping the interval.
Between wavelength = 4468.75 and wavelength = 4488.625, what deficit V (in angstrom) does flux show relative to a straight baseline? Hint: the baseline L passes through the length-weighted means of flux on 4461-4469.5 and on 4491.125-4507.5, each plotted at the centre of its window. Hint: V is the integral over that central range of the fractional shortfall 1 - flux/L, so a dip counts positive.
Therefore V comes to -1.4 angstrom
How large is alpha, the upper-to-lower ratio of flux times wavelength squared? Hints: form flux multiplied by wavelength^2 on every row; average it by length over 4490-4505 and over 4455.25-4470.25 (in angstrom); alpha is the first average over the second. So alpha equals 1.15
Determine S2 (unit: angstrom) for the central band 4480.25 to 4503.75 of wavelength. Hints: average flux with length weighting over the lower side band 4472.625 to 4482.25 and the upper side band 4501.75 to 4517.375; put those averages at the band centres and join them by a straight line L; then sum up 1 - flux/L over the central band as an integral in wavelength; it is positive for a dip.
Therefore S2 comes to 0.7 angstrom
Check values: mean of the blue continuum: 18.2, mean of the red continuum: 19.3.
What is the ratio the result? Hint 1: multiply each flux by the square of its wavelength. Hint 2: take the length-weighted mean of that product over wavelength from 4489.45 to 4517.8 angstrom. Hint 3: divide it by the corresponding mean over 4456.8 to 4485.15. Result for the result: 1.12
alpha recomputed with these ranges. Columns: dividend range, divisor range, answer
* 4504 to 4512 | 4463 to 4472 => 1.26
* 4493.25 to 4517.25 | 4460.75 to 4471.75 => 1.20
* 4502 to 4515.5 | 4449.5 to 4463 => 1.26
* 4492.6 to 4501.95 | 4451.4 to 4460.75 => 1.15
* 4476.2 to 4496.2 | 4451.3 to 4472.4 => 1.15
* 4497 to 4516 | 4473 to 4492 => 1.05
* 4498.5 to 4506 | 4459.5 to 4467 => 1.21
